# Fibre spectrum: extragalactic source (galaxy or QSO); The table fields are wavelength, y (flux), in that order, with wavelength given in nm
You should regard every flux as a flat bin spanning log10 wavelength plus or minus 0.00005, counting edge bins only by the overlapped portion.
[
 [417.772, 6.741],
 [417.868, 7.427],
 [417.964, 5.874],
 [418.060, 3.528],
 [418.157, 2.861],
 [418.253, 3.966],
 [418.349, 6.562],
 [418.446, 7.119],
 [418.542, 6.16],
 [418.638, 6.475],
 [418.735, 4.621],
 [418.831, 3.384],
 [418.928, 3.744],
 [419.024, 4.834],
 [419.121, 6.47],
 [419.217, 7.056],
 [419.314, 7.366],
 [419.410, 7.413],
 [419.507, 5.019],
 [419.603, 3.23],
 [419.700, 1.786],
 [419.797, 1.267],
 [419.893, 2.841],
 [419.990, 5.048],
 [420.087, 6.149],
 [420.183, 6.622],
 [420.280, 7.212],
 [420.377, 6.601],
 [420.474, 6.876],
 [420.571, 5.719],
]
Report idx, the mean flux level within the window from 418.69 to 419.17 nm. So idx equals 4.62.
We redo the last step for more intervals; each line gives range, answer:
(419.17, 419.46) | 7.26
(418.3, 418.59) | 6.61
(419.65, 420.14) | 3.45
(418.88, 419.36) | 5.89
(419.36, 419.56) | 6.17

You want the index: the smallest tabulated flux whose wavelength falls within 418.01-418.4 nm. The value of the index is 2.861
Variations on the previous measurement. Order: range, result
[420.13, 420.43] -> 6.601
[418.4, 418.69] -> 6.16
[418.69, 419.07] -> 3.384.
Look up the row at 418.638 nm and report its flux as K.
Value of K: 6.475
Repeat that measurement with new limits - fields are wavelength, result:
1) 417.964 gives 5.874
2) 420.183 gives 6.622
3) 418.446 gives 7.119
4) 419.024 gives 4.834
